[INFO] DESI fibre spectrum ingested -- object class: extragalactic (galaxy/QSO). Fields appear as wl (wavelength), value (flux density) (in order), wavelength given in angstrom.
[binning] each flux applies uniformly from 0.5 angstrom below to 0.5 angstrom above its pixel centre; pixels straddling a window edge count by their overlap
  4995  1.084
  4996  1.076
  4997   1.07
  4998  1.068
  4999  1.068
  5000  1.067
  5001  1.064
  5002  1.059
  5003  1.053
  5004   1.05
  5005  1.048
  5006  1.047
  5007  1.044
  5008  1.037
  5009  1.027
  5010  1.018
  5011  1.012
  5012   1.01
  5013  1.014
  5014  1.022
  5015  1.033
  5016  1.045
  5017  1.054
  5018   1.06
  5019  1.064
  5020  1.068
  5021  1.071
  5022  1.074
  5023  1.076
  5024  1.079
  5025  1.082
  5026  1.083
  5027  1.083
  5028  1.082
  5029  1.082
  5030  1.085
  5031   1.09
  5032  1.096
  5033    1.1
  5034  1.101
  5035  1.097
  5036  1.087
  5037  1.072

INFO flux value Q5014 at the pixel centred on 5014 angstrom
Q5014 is 1.022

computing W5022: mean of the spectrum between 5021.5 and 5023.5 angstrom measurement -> 1.08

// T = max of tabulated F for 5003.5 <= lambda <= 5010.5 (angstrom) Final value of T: 1.05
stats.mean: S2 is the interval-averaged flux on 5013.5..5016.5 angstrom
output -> 1.03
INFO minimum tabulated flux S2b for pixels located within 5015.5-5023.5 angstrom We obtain 1.045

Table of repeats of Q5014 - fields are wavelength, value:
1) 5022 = 1.074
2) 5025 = 1.082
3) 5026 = 1.083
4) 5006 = 1.047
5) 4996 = 1.076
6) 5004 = 1.05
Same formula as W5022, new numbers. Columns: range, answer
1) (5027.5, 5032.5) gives 1.09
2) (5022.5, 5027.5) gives 1.08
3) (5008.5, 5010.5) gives 1.02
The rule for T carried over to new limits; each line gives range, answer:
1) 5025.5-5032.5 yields 1.096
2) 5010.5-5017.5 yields 1.054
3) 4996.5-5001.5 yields 1.07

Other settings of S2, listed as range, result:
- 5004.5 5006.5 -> 1.05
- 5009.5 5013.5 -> 1.01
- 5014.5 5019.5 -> 1.05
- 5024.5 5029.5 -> 1.08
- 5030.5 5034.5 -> 1.1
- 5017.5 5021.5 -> 1.07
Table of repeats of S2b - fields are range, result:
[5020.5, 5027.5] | 1.071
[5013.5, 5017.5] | 1.022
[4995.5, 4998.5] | 1.068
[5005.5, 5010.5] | 1.018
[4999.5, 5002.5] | 1.059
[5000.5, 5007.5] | 1.044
